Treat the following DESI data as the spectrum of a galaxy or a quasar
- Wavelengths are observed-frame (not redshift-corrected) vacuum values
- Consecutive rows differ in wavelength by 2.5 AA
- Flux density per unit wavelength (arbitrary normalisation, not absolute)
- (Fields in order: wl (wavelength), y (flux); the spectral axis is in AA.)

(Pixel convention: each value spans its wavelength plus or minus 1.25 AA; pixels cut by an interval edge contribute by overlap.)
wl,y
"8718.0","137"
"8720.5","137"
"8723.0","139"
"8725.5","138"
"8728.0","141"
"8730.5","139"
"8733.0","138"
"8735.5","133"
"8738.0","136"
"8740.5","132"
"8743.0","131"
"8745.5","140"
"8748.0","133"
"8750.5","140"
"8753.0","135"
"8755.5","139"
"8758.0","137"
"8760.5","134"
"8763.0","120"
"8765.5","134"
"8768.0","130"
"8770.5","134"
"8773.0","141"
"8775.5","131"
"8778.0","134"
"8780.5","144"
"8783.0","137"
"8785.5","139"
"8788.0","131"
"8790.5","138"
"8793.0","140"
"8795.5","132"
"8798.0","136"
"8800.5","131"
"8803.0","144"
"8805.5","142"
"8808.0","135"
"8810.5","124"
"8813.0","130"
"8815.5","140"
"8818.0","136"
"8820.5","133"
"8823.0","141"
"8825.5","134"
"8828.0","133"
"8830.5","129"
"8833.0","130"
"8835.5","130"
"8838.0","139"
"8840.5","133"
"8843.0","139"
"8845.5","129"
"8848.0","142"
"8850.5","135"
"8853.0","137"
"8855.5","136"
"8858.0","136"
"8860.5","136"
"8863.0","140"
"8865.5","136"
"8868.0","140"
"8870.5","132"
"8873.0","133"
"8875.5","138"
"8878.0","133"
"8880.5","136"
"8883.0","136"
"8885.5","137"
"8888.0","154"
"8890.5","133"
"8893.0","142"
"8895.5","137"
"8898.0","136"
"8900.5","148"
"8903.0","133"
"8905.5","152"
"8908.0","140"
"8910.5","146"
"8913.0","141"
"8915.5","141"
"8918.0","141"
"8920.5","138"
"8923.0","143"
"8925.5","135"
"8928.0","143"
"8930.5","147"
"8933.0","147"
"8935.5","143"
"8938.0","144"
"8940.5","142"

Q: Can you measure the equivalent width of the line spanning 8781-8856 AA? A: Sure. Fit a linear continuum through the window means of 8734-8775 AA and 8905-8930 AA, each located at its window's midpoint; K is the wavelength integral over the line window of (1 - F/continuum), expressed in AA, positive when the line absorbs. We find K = 1.1 AA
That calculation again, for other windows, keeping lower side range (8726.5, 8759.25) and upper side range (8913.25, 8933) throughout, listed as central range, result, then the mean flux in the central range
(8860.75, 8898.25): 0.7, 138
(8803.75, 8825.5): 0.5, 135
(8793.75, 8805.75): 0.1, 137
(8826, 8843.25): 0.8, 133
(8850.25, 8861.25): 0.3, 136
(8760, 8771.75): 0.6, 130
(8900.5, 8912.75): -0.2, 143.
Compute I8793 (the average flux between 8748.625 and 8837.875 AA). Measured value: 135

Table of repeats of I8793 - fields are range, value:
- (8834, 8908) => 138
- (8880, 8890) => 141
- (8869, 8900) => 138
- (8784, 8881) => 135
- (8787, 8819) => 135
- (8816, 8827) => 136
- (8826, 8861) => 135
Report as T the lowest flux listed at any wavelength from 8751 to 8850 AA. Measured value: 120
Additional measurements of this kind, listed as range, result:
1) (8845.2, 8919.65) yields 129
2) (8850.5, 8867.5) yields 135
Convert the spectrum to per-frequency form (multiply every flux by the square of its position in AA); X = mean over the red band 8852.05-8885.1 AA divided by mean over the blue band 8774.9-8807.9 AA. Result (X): 1.01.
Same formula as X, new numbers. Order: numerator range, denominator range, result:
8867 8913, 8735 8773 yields 1.07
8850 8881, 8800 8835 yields 1.02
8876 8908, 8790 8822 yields 1.05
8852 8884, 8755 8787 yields 1.03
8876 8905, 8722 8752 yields 1.05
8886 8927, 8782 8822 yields 1.07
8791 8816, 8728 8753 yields 1.01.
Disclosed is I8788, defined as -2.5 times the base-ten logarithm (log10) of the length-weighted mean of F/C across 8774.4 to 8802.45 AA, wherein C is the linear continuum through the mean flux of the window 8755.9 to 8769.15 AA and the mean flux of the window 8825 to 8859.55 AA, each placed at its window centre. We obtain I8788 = -0.03 mag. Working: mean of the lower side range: 132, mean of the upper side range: 134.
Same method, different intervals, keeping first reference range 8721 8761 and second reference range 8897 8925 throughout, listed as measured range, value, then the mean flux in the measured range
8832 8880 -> 0.035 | 136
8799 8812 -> 0.027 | 135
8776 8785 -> 0.000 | 138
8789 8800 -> 0.017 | 136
